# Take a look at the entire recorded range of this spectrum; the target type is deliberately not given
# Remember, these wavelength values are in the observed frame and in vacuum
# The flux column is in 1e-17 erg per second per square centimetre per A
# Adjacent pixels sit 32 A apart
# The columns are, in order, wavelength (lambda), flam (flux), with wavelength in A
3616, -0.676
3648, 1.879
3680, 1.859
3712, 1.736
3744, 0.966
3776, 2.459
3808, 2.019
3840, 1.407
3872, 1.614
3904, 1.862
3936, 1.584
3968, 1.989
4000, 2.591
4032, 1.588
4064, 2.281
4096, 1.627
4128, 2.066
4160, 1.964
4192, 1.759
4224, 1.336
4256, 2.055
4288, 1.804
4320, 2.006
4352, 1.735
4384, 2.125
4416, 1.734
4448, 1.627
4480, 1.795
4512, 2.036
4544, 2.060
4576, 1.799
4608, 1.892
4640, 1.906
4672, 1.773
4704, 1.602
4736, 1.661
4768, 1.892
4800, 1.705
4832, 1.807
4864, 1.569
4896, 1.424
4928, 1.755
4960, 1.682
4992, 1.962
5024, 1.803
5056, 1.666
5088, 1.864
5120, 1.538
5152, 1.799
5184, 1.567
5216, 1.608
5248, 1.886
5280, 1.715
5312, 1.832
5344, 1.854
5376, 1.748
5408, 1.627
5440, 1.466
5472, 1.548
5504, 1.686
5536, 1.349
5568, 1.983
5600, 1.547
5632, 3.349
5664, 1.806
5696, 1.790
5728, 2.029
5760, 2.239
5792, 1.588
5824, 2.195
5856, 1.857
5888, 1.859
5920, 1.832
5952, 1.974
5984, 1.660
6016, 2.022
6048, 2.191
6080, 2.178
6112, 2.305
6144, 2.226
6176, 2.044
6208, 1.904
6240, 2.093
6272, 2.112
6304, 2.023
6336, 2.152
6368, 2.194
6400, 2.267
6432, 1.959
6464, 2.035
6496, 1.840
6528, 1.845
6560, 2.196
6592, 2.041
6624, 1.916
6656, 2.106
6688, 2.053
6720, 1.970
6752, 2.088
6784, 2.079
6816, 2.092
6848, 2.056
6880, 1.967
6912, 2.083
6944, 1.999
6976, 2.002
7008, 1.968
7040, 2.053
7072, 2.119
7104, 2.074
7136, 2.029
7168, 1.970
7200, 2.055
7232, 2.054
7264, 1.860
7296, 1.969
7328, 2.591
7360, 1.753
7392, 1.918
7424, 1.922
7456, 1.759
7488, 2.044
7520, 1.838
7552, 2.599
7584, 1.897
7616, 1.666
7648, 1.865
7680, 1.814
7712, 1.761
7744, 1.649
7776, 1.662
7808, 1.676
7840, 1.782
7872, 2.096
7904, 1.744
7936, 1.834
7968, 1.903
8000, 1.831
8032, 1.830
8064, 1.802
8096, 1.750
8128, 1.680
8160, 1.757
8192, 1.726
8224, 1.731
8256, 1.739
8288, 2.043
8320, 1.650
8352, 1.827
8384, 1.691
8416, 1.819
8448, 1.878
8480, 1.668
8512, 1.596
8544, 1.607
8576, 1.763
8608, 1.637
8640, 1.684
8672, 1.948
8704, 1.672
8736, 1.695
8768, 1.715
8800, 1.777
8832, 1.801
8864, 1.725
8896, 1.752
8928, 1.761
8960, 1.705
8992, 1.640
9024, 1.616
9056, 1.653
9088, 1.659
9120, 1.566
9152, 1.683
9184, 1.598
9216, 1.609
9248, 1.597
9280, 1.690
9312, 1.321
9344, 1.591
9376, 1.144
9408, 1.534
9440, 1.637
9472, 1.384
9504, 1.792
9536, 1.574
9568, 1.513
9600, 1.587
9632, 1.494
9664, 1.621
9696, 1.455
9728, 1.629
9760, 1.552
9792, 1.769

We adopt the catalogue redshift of 0.509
